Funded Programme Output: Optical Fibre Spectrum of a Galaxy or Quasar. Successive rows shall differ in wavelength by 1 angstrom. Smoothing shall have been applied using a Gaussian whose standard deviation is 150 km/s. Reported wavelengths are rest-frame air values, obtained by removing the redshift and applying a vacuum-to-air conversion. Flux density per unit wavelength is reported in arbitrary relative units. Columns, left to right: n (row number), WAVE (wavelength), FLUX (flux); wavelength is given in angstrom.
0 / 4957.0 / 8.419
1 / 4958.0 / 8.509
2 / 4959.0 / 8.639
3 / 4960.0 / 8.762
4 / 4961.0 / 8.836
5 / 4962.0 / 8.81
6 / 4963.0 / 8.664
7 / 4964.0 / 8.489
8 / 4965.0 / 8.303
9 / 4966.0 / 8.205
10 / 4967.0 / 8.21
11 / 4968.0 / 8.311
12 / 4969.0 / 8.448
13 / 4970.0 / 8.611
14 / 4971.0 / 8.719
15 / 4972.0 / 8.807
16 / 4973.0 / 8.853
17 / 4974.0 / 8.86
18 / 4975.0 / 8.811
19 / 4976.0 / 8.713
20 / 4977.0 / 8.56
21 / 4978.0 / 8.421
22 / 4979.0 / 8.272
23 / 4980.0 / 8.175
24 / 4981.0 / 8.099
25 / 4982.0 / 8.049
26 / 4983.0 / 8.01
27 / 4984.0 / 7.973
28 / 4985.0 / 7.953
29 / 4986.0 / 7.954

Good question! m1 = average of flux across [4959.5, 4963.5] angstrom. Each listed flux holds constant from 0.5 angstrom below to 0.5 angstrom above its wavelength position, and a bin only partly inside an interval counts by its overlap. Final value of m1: 8.77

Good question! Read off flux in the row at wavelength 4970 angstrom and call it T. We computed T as 8.611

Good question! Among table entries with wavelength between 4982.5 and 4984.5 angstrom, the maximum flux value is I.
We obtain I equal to 8.01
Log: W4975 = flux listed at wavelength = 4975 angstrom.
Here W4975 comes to 8.811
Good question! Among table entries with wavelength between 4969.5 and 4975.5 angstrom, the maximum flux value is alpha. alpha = 8.86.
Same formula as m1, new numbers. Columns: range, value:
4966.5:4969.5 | 8.32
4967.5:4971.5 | 8.52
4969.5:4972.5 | 8.71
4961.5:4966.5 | 8.49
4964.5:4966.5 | 8.25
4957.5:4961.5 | 8.69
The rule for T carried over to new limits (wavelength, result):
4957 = 8.419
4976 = 8.713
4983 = 8.01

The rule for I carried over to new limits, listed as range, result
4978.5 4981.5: 8.272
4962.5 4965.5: 8.664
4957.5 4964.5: 8.836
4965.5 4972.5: 8.807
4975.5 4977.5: 8.713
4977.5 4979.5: 8.421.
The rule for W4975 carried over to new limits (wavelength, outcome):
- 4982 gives 8.049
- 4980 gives 8.175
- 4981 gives 8.099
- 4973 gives 8.853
